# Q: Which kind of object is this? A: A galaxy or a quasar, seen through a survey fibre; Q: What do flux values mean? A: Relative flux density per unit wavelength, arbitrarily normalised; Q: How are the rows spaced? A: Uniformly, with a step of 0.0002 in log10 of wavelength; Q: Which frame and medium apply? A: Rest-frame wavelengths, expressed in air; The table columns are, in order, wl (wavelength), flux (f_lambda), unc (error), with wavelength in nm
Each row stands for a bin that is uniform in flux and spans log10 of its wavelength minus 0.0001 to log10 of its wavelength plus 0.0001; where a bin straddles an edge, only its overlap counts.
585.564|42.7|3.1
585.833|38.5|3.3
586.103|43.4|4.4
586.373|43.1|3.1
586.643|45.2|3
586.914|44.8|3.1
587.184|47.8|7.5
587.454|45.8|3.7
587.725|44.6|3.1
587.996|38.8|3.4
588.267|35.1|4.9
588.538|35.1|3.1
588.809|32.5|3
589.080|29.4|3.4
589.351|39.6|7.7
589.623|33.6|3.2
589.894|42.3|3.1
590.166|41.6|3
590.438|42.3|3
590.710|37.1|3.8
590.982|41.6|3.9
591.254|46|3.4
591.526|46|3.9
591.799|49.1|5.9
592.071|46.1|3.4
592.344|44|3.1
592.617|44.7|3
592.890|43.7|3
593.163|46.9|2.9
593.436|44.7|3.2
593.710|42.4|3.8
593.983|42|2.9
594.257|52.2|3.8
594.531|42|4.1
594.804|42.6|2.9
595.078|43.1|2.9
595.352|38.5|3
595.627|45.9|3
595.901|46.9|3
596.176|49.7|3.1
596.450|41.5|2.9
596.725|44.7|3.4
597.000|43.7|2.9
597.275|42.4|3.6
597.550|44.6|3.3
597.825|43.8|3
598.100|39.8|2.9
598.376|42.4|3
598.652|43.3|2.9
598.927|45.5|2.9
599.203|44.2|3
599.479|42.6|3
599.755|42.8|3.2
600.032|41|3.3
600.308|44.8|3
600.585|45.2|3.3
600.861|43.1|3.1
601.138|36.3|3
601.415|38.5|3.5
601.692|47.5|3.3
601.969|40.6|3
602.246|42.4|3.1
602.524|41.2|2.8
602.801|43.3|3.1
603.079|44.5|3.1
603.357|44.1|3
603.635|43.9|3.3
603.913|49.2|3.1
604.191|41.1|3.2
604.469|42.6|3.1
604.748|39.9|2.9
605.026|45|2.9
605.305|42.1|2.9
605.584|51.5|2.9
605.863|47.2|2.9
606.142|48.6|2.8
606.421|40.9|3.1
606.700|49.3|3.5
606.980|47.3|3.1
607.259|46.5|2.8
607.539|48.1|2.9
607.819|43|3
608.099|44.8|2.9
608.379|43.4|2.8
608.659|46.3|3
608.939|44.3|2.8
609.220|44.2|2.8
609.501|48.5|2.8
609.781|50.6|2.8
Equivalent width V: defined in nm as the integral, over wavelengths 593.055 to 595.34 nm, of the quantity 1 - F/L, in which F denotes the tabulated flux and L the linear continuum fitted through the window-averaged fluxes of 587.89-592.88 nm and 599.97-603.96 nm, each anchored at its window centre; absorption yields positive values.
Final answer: -0.16 nm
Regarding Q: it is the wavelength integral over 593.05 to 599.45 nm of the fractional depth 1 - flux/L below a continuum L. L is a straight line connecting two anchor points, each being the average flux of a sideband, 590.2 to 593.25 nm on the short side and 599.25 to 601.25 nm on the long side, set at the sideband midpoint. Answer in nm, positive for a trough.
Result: -0.111 nm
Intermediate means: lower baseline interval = 44.2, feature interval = 44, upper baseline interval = 42.4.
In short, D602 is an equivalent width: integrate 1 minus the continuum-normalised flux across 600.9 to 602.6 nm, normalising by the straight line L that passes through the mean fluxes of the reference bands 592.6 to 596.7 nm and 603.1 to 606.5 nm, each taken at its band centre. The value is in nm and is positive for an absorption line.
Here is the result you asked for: 0.13 nm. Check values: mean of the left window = 44.5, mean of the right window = 44.7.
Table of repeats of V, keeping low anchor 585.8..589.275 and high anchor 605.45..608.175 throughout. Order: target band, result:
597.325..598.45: 0.029 nm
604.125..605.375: 0.105 nm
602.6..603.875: 0.037 nm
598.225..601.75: 0.138 nm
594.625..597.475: -0.047 nm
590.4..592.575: -0.129 nm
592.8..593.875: -0.054 nm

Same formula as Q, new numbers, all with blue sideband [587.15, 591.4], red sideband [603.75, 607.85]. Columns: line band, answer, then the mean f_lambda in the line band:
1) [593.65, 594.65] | -0.089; 44.9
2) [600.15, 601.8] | 0.049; 42.5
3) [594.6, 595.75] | -0.024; 42.5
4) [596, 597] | -0.073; 45.1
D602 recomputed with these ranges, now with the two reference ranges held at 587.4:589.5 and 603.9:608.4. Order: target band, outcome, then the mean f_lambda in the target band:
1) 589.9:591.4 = -0.139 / 41.8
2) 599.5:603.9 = 0.046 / 42.8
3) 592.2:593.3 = -0.158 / 44.8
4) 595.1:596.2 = -0.110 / 44.5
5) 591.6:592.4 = -0.160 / 46.6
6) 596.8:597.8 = -0.058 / 43.7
